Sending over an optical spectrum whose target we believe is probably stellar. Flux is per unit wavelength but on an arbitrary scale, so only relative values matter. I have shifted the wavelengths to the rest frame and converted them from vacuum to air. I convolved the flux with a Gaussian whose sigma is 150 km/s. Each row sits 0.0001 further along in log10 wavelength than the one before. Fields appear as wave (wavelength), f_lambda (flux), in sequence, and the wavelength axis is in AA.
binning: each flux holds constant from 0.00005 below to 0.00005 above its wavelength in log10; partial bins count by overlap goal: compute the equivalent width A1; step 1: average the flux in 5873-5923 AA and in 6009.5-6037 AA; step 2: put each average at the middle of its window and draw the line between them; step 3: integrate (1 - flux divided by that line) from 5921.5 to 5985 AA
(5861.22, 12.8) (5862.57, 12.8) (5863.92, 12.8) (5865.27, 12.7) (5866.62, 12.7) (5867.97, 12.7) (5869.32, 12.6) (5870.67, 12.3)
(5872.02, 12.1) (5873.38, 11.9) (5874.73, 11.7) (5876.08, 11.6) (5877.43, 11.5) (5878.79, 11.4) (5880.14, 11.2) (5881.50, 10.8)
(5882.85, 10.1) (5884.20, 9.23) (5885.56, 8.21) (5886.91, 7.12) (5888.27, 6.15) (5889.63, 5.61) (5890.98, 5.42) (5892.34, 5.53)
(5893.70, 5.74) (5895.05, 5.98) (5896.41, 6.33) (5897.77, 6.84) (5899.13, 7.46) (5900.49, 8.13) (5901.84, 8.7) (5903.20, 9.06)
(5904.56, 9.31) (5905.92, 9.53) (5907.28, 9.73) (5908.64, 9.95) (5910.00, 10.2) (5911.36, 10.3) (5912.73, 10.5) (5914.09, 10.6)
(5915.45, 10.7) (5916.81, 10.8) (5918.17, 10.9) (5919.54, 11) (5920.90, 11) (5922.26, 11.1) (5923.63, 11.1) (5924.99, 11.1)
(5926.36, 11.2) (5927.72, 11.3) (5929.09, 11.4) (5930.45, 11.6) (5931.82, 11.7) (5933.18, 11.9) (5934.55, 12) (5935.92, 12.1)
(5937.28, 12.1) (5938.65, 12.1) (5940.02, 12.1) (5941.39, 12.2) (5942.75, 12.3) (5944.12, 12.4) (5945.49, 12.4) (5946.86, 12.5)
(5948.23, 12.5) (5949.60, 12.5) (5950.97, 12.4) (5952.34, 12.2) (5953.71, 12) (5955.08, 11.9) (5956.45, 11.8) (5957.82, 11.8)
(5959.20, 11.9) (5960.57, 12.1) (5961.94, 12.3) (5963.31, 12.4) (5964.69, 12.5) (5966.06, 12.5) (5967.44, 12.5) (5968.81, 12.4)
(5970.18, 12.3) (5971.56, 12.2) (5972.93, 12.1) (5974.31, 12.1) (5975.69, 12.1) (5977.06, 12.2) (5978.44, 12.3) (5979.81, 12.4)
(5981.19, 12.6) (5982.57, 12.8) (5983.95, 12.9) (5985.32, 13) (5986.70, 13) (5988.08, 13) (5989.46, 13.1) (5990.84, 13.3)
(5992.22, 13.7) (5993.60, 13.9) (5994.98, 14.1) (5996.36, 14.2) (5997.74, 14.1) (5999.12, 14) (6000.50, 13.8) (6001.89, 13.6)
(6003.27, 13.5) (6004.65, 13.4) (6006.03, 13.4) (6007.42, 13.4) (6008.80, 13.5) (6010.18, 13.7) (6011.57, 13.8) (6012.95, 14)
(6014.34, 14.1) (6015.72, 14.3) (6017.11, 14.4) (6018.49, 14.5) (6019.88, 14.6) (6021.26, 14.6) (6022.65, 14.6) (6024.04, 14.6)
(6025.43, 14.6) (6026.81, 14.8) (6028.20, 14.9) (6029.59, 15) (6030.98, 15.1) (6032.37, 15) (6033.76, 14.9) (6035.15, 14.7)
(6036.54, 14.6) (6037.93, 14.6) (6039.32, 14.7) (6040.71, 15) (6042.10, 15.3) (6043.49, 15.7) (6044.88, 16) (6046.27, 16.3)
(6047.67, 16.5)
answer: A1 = -3.1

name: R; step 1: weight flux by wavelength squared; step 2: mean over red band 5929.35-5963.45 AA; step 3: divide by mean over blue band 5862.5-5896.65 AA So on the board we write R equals 1.26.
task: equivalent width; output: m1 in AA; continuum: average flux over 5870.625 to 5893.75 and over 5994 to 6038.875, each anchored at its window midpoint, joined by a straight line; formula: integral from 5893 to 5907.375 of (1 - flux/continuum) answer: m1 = 3.15 AA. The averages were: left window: 9.32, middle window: 7.82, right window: 14.3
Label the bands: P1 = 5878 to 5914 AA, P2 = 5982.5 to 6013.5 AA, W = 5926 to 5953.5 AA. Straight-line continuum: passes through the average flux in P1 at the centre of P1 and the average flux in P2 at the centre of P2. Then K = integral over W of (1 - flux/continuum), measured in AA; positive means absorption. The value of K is -3.7 AA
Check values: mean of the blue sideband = 8.45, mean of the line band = 12.1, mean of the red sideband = 13.5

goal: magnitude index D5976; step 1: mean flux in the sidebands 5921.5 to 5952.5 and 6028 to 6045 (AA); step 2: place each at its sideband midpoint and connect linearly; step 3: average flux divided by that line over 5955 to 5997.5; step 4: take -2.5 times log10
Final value 0.04 mag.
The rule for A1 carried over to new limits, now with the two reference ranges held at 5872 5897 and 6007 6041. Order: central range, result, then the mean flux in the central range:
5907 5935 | -2.0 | 11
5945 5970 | -1.1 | 12.3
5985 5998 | -0.4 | 13.5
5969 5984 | 0.2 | 12.3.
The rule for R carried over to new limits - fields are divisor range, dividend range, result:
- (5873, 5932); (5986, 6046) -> 1.55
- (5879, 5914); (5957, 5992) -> 1.53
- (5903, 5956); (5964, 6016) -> 1.18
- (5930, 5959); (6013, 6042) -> 1.25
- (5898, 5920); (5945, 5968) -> 1.28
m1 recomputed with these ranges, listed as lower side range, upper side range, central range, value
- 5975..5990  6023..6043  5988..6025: -0.6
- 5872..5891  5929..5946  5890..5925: 5.8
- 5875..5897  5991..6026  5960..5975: -0.3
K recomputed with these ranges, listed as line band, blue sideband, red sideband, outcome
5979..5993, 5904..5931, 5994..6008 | 0.2 AA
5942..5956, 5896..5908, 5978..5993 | -1.7 AA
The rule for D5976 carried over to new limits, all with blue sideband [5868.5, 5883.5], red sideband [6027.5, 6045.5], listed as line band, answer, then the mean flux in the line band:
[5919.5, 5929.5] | 0.13 mag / 11.2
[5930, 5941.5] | 0.08 mag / 12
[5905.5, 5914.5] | 0.21 mag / 10.1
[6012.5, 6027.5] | 0.02 mag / 14.5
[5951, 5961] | 0.11 mag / 12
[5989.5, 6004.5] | 0.03 mag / 13.8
